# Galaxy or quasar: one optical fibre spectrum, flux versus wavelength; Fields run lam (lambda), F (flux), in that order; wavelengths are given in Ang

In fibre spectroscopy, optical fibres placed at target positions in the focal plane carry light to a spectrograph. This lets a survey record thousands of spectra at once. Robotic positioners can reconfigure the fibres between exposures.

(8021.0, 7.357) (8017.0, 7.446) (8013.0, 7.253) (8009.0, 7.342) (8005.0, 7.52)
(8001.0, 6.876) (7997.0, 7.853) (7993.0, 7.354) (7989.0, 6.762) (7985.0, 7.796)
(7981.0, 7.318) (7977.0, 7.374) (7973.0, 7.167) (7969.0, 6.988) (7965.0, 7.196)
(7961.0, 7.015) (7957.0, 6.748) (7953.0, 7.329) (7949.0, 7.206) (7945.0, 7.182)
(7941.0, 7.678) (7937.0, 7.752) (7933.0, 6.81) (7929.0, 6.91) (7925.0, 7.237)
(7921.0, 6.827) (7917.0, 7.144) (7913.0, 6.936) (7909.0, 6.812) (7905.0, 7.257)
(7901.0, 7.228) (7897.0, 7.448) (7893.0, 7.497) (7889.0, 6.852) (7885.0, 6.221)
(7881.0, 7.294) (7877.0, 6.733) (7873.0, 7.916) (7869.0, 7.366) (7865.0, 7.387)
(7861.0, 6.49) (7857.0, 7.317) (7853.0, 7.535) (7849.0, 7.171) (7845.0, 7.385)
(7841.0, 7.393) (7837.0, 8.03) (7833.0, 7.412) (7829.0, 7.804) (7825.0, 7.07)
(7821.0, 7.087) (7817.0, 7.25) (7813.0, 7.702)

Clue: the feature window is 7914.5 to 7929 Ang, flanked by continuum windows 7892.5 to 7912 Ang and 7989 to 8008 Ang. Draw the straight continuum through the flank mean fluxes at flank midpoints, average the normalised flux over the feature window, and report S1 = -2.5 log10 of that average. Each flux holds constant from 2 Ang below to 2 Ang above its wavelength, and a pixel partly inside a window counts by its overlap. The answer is 0.03 mag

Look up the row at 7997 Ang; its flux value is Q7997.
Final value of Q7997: 7.853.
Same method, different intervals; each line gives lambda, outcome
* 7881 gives 7.294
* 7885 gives 6.221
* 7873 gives 7.916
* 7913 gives 6.936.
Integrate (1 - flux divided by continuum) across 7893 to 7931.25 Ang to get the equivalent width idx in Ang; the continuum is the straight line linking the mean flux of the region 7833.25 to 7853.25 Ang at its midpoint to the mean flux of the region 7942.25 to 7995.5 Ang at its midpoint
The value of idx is 1.2 Ang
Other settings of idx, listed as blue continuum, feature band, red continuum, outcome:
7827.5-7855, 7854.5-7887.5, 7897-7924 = 1.1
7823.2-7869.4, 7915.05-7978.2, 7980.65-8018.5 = 1.7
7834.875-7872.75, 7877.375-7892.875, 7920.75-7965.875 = 0.9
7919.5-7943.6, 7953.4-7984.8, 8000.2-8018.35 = 0.4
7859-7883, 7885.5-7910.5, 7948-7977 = 0.1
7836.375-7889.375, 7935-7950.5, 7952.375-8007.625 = -0.5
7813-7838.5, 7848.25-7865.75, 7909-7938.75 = 0.4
